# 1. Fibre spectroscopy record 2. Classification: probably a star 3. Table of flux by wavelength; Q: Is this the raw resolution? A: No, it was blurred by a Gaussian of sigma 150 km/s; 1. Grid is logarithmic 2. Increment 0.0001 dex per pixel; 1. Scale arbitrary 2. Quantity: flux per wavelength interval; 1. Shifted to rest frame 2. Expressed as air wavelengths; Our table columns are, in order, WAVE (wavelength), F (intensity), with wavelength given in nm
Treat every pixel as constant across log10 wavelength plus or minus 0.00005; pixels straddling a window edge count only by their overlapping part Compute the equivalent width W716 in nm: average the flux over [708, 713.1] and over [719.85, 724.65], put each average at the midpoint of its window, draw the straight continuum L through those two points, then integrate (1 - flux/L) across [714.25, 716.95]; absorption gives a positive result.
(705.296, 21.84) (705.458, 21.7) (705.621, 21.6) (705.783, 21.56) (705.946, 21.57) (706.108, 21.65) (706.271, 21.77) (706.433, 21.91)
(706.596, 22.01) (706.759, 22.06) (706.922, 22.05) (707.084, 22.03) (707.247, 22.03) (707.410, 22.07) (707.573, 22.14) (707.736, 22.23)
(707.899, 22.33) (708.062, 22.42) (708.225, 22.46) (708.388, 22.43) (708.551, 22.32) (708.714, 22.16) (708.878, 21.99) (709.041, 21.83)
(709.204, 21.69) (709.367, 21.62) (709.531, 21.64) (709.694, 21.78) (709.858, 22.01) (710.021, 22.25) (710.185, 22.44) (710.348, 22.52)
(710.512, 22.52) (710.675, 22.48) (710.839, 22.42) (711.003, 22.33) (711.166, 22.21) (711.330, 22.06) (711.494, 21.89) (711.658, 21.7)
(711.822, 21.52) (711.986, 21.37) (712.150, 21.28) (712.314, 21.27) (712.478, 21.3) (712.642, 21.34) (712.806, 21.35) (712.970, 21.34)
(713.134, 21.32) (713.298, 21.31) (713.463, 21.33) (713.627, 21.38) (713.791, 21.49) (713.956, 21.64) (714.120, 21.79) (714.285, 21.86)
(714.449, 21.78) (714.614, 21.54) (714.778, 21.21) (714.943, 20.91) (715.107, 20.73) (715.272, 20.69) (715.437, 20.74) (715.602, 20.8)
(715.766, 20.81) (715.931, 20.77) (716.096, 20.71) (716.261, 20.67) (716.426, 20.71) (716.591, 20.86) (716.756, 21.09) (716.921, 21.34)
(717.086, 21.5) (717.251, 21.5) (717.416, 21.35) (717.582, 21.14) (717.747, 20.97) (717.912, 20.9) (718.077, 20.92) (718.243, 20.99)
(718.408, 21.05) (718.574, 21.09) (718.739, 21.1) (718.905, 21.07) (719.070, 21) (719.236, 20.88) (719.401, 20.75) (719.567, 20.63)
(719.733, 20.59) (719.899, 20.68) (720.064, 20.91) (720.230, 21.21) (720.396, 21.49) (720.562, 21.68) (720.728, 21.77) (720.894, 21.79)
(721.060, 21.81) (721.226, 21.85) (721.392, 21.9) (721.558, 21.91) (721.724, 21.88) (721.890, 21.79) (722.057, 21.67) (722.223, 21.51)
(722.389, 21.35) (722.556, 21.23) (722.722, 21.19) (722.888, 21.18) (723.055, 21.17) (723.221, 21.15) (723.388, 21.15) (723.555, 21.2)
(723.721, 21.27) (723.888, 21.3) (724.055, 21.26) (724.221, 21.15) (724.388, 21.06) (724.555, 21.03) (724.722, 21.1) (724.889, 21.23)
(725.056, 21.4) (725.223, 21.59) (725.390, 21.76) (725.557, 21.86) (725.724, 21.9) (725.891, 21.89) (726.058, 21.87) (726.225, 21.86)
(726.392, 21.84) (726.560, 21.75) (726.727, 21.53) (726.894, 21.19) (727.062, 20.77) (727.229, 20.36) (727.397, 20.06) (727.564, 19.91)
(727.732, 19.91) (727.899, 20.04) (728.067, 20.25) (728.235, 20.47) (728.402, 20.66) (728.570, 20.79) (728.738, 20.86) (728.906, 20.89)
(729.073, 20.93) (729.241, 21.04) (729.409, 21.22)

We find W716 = 0.09 nm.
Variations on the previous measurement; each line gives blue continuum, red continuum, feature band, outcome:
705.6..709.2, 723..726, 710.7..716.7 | 0.119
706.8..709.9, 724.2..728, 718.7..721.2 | 0.035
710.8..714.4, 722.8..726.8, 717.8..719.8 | 0.056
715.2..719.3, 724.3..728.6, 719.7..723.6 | -0.074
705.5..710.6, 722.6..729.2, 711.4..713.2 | 0.031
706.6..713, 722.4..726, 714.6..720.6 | 0.178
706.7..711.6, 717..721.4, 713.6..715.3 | 0.020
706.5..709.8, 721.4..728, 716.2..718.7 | 0.062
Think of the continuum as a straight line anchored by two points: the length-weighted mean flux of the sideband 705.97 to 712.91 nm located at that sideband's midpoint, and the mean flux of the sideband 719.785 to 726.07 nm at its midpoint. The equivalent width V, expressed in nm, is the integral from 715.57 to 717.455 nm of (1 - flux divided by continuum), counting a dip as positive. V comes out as 0.06 nm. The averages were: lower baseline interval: 22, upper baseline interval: 21.4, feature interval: 21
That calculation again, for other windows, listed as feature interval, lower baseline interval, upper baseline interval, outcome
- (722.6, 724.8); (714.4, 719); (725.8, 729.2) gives -0.02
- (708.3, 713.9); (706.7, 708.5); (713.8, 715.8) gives -0.02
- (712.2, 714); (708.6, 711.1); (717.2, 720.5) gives 0.03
